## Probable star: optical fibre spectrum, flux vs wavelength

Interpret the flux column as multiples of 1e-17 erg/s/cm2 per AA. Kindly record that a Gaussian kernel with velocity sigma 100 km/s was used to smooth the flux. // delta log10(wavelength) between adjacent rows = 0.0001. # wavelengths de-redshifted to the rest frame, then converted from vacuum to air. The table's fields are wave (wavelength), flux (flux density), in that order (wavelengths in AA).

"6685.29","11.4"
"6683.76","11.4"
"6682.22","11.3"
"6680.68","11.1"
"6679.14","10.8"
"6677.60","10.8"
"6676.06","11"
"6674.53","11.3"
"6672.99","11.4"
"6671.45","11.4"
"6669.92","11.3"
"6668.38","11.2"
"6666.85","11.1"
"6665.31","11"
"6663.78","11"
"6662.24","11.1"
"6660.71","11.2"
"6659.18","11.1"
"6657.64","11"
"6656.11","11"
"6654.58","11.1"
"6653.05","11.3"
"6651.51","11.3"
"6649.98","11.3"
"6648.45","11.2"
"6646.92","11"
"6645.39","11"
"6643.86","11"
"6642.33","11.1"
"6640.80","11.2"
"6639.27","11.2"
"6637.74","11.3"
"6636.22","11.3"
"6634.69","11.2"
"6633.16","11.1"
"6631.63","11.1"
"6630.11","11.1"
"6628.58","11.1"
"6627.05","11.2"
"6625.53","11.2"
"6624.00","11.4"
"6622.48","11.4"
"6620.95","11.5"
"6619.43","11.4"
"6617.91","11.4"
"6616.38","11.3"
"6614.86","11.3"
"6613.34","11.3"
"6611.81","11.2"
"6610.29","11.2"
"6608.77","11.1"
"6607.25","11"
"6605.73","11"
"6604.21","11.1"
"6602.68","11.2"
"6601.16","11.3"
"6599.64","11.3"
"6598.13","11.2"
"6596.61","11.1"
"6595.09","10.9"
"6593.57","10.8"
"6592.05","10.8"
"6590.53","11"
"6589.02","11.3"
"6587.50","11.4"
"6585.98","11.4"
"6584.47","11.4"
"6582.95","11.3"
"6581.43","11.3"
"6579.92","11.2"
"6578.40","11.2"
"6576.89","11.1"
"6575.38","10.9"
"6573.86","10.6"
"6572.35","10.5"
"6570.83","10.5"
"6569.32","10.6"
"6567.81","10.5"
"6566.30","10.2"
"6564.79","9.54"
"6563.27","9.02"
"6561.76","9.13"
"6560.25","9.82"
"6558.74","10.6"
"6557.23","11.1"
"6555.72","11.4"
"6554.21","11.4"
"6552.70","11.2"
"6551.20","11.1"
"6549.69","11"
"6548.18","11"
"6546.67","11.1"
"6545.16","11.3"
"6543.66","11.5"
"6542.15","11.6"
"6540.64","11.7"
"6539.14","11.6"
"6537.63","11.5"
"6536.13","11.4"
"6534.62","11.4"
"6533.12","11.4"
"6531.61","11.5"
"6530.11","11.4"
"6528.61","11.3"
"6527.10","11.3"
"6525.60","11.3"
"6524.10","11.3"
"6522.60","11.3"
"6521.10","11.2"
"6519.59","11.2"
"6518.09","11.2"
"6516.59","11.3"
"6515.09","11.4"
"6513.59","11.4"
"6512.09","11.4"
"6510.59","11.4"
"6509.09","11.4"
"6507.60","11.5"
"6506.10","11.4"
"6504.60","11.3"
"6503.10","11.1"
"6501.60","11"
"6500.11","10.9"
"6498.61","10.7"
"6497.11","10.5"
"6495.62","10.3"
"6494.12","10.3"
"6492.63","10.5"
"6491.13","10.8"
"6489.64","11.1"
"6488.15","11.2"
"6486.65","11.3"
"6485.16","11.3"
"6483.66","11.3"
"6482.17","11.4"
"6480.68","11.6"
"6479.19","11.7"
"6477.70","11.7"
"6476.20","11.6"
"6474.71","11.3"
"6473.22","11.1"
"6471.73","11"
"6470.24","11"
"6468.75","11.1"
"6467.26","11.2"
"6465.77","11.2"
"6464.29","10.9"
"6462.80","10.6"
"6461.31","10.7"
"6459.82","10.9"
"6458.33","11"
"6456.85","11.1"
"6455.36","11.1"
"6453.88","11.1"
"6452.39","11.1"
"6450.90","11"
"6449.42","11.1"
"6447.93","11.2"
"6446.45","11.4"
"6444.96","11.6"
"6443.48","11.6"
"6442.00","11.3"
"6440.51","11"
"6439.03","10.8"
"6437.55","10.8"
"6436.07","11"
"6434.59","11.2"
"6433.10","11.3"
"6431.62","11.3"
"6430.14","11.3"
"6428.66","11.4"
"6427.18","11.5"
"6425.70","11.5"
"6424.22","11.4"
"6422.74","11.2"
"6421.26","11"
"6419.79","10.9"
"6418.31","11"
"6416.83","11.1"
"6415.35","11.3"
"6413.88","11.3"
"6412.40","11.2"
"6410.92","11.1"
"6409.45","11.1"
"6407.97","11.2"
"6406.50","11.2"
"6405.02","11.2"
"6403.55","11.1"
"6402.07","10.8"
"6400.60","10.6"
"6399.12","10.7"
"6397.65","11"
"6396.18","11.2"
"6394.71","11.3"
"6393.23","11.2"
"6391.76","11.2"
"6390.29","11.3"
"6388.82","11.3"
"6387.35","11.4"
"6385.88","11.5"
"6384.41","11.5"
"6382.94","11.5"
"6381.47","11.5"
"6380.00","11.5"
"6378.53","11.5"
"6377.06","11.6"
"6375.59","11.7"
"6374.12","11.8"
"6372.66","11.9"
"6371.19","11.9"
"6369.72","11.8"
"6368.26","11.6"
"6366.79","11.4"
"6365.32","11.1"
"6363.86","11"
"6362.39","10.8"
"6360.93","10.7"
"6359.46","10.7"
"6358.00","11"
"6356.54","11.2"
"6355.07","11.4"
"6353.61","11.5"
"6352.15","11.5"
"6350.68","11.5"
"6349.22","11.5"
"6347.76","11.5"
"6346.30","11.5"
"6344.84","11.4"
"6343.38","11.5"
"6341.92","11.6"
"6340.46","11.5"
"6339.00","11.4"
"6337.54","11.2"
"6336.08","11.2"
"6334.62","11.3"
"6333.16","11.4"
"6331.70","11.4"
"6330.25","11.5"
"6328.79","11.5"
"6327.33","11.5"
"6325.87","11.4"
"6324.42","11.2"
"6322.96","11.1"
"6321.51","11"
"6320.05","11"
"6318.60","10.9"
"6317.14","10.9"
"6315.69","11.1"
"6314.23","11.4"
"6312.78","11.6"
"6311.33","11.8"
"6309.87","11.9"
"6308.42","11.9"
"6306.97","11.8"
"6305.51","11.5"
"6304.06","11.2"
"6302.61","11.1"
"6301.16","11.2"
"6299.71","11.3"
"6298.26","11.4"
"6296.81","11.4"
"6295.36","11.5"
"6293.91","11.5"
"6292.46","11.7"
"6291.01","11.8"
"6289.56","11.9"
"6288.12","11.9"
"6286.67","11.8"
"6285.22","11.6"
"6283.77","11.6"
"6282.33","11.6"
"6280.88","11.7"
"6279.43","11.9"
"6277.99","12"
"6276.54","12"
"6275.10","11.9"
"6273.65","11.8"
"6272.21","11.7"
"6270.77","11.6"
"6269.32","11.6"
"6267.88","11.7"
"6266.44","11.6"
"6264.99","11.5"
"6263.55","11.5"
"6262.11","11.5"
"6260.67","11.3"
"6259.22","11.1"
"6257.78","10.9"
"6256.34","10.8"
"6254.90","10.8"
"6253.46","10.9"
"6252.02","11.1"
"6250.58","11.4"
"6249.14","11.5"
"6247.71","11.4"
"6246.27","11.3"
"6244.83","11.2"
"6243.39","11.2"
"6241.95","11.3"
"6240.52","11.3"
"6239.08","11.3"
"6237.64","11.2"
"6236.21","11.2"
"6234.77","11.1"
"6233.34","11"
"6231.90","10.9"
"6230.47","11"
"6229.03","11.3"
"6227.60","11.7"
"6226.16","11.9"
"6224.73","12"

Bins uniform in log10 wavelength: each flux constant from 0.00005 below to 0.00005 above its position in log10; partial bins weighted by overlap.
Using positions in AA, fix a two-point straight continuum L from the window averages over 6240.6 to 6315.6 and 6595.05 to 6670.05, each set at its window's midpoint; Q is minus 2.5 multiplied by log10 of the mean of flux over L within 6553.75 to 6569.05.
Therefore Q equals 0.100 mag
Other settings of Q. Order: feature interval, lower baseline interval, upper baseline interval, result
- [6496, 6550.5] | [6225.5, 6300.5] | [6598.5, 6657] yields 0.000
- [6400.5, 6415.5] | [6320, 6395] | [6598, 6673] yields 0.022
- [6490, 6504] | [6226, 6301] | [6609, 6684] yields 0.058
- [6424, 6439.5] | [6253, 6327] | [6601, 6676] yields 0.012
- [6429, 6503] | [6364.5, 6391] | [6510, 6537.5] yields 0.032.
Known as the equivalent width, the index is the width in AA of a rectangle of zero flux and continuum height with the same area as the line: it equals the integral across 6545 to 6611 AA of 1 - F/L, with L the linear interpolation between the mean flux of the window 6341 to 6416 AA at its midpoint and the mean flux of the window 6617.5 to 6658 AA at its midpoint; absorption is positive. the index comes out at 2.0 AA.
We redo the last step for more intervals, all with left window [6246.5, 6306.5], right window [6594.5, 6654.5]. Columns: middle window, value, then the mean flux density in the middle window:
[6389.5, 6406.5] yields 0.49 AA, 11.1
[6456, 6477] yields 0.52 AA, 11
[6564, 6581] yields 0.92 AA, 10.6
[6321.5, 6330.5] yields 0.10 AA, 11.3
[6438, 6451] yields 0.15 AA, 11.2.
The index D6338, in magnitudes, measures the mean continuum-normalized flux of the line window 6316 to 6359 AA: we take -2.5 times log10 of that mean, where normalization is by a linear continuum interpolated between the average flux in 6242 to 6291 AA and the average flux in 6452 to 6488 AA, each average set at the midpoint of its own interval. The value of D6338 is 0.006 mag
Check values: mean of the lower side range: 11.5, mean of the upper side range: 11.2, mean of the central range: 11.3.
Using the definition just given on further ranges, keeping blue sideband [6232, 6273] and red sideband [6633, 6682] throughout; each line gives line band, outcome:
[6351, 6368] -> 0.01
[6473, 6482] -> -0.03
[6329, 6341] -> -0.01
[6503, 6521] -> -0.01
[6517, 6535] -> -0.01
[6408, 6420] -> 0.01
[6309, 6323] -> 0.00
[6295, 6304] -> 0.00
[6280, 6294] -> -0.04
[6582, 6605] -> 0.00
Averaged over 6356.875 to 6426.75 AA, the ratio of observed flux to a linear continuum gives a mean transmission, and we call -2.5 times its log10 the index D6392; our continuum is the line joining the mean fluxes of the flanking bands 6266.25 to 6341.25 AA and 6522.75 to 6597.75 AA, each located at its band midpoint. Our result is 0.01 mag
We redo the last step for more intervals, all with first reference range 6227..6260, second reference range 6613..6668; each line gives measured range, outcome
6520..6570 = 0.02 mag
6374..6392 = -0.03 mag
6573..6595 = 0.01 mag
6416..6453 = 0.00 mag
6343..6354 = -0.03 mag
